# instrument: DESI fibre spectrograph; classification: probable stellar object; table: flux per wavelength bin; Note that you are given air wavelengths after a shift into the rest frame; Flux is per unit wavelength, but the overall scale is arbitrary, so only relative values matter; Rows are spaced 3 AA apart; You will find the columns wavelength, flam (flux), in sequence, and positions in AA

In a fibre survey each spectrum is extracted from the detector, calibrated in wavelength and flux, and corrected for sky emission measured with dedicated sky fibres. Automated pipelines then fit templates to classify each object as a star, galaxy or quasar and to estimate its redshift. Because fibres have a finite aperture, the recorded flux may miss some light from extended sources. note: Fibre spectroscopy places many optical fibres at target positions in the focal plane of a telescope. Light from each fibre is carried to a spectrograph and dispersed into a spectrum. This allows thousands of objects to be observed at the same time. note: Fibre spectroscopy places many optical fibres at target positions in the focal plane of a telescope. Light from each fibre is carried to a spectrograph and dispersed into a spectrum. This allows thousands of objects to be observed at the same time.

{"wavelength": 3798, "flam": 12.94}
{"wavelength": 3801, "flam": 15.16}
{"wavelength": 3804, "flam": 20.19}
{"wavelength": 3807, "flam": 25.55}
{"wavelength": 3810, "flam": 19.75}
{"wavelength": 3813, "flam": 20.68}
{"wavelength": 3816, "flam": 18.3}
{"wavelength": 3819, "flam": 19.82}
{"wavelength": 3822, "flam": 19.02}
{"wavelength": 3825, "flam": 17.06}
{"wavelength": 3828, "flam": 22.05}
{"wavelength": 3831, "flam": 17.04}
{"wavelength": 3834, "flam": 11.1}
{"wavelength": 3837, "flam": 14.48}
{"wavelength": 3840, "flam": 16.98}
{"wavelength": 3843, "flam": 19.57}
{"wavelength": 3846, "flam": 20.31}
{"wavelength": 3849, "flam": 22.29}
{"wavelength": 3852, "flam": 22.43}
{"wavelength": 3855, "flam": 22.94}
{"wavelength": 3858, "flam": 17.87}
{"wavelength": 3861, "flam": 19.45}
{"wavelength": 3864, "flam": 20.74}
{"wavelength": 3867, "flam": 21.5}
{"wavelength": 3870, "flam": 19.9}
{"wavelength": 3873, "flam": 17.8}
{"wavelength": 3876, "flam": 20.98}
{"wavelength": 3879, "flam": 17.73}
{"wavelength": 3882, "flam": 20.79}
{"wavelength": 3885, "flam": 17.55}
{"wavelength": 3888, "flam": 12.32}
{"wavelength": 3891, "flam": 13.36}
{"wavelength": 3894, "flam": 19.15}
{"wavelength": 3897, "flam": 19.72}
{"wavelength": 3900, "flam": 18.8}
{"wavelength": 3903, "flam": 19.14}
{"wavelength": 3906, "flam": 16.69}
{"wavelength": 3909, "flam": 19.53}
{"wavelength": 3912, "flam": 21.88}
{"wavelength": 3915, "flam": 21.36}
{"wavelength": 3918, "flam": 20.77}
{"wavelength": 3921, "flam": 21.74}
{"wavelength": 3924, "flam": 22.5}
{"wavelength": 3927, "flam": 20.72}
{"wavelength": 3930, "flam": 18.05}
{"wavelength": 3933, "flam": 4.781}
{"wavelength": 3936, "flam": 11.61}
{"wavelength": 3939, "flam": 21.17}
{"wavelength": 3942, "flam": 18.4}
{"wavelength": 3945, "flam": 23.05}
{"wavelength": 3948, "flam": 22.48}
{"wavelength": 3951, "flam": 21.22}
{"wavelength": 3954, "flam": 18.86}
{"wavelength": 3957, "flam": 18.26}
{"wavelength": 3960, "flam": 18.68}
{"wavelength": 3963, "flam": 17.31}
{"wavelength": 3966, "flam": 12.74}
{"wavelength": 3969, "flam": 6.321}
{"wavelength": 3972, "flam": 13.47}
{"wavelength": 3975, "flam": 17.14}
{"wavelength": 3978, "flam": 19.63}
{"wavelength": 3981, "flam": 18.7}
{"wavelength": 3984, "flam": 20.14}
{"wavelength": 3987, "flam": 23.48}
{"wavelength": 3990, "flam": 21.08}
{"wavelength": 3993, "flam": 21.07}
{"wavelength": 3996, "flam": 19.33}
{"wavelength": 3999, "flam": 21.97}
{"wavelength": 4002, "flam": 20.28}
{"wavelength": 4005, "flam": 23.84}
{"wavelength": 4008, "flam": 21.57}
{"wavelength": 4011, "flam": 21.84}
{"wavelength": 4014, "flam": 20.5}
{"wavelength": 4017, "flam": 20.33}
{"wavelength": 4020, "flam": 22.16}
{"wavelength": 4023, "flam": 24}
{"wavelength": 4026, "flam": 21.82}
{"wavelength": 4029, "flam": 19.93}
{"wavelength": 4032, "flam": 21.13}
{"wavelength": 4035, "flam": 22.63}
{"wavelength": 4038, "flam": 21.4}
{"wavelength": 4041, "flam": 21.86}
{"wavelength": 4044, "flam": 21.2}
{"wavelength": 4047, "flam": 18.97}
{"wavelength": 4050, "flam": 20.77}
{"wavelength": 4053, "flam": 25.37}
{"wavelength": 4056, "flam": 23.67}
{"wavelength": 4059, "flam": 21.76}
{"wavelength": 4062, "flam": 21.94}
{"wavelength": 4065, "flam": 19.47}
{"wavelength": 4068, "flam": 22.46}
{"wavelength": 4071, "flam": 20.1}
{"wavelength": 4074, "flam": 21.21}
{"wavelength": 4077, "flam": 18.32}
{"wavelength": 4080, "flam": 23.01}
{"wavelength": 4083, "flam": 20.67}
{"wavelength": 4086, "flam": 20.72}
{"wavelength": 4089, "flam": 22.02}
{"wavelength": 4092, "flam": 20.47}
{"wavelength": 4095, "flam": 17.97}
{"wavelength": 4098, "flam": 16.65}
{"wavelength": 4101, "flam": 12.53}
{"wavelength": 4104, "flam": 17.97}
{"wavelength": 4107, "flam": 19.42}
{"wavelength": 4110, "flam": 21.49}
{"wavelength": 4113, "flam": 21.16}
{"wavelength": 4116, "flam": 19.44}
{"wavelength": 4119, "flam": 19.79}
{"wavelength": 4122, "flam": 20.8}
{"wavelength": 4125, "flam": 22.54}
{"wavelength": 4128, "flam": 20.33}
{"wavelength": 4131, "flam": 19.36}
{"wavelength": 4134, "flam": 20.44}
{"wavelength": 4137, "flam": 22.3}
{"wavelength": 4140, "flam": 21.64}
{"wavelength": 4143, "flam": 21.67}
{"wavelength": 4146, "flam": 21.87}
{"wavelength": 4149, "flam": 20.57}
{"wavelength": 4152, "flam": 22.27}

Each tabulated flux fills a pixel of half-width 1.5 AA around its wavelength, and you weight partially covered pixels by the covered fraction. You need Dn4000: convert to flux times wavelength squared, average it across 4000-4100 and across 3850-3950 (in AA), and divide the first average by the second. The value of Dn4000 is 1.2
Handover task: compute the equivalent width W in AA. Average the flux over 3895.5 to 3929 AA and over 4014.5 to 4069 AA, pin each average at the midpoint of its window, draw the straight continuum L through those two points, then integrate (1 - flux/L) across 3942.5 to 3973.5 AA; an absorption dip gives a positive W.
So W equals 5.1 AA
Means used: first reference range 20.2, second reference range 21.7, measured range 17.3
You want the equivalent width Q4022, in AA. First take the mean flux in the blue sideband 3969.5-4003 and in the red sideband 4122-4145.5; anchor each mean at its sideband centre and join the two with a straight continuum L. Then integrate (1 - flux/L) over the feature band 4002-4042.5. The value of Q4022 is -4.1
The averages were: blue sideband 19.3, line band 21.7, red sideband 21.2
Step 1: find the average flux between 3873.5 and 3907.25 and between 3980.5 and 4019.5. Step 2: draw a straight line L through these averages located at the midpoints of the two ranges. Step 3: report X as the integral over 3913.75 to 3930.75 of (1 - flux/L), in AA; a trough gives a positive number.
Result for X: -2.0 AA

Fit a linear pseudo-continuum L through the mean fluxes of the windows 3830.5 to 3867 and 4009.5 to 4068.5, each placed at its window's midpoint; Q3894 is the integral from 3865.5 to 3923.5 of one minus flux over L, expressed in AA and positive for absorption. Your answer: 1.60 AA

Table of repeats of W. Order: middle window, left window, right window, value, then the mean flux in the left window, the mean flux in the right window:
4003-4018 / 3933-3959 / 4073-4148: -1.9 AA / 18.5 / 20.1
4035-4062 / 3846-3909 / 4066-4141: -2.8 AA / 19.1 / 20.1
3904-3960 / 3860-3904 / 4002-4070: 1.5 AA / 18.6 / 21.7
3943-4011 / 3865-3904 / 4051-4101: 1.2 AA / 18.4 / 20.7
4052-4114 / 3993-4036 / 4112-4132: 1.5 AA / 21.5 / 20.5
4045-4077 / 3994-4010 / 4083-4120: -2.1 AA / 21.4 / 19.2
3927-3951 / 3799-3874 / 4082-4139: 2.3 AA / 19.2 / 19.8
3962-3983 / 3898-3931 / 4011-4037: 5.8 AA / 20.1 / 21.6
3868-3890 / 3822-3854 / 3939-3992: 0.4 AA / 18.4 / 18.4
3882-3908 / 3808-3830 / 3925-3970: 1.1 AA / 19.6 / 17.1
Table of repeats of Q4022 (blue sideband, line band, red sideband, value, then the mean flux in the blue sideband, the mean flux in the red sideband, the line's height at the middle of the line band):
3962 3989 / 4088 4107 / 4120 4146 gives 2.0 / 16.6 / 21.2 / 20.1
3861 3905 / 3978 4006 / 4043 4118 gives -2.1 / 18.5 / 20.3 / 19.5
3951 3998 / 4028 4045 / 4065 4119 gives -2.3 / 17.9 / 19.7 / 18.9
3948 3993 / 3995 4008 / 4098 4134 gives -2.3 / 17.9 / 19.4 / 18.2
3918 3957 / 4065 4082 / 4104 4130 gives -0.7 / 18.8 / 20.4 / 20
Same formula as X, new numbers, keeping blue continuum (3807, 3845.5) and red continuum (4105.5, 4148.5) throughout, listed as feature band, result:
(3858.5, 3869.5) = -0.9 AA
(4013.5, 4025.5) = -1.1 AA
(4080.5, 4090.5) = -0.4 AA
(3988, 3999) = -0.6 AA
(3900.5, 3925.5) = -1.7 AA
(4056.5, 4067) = -0.5 AA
